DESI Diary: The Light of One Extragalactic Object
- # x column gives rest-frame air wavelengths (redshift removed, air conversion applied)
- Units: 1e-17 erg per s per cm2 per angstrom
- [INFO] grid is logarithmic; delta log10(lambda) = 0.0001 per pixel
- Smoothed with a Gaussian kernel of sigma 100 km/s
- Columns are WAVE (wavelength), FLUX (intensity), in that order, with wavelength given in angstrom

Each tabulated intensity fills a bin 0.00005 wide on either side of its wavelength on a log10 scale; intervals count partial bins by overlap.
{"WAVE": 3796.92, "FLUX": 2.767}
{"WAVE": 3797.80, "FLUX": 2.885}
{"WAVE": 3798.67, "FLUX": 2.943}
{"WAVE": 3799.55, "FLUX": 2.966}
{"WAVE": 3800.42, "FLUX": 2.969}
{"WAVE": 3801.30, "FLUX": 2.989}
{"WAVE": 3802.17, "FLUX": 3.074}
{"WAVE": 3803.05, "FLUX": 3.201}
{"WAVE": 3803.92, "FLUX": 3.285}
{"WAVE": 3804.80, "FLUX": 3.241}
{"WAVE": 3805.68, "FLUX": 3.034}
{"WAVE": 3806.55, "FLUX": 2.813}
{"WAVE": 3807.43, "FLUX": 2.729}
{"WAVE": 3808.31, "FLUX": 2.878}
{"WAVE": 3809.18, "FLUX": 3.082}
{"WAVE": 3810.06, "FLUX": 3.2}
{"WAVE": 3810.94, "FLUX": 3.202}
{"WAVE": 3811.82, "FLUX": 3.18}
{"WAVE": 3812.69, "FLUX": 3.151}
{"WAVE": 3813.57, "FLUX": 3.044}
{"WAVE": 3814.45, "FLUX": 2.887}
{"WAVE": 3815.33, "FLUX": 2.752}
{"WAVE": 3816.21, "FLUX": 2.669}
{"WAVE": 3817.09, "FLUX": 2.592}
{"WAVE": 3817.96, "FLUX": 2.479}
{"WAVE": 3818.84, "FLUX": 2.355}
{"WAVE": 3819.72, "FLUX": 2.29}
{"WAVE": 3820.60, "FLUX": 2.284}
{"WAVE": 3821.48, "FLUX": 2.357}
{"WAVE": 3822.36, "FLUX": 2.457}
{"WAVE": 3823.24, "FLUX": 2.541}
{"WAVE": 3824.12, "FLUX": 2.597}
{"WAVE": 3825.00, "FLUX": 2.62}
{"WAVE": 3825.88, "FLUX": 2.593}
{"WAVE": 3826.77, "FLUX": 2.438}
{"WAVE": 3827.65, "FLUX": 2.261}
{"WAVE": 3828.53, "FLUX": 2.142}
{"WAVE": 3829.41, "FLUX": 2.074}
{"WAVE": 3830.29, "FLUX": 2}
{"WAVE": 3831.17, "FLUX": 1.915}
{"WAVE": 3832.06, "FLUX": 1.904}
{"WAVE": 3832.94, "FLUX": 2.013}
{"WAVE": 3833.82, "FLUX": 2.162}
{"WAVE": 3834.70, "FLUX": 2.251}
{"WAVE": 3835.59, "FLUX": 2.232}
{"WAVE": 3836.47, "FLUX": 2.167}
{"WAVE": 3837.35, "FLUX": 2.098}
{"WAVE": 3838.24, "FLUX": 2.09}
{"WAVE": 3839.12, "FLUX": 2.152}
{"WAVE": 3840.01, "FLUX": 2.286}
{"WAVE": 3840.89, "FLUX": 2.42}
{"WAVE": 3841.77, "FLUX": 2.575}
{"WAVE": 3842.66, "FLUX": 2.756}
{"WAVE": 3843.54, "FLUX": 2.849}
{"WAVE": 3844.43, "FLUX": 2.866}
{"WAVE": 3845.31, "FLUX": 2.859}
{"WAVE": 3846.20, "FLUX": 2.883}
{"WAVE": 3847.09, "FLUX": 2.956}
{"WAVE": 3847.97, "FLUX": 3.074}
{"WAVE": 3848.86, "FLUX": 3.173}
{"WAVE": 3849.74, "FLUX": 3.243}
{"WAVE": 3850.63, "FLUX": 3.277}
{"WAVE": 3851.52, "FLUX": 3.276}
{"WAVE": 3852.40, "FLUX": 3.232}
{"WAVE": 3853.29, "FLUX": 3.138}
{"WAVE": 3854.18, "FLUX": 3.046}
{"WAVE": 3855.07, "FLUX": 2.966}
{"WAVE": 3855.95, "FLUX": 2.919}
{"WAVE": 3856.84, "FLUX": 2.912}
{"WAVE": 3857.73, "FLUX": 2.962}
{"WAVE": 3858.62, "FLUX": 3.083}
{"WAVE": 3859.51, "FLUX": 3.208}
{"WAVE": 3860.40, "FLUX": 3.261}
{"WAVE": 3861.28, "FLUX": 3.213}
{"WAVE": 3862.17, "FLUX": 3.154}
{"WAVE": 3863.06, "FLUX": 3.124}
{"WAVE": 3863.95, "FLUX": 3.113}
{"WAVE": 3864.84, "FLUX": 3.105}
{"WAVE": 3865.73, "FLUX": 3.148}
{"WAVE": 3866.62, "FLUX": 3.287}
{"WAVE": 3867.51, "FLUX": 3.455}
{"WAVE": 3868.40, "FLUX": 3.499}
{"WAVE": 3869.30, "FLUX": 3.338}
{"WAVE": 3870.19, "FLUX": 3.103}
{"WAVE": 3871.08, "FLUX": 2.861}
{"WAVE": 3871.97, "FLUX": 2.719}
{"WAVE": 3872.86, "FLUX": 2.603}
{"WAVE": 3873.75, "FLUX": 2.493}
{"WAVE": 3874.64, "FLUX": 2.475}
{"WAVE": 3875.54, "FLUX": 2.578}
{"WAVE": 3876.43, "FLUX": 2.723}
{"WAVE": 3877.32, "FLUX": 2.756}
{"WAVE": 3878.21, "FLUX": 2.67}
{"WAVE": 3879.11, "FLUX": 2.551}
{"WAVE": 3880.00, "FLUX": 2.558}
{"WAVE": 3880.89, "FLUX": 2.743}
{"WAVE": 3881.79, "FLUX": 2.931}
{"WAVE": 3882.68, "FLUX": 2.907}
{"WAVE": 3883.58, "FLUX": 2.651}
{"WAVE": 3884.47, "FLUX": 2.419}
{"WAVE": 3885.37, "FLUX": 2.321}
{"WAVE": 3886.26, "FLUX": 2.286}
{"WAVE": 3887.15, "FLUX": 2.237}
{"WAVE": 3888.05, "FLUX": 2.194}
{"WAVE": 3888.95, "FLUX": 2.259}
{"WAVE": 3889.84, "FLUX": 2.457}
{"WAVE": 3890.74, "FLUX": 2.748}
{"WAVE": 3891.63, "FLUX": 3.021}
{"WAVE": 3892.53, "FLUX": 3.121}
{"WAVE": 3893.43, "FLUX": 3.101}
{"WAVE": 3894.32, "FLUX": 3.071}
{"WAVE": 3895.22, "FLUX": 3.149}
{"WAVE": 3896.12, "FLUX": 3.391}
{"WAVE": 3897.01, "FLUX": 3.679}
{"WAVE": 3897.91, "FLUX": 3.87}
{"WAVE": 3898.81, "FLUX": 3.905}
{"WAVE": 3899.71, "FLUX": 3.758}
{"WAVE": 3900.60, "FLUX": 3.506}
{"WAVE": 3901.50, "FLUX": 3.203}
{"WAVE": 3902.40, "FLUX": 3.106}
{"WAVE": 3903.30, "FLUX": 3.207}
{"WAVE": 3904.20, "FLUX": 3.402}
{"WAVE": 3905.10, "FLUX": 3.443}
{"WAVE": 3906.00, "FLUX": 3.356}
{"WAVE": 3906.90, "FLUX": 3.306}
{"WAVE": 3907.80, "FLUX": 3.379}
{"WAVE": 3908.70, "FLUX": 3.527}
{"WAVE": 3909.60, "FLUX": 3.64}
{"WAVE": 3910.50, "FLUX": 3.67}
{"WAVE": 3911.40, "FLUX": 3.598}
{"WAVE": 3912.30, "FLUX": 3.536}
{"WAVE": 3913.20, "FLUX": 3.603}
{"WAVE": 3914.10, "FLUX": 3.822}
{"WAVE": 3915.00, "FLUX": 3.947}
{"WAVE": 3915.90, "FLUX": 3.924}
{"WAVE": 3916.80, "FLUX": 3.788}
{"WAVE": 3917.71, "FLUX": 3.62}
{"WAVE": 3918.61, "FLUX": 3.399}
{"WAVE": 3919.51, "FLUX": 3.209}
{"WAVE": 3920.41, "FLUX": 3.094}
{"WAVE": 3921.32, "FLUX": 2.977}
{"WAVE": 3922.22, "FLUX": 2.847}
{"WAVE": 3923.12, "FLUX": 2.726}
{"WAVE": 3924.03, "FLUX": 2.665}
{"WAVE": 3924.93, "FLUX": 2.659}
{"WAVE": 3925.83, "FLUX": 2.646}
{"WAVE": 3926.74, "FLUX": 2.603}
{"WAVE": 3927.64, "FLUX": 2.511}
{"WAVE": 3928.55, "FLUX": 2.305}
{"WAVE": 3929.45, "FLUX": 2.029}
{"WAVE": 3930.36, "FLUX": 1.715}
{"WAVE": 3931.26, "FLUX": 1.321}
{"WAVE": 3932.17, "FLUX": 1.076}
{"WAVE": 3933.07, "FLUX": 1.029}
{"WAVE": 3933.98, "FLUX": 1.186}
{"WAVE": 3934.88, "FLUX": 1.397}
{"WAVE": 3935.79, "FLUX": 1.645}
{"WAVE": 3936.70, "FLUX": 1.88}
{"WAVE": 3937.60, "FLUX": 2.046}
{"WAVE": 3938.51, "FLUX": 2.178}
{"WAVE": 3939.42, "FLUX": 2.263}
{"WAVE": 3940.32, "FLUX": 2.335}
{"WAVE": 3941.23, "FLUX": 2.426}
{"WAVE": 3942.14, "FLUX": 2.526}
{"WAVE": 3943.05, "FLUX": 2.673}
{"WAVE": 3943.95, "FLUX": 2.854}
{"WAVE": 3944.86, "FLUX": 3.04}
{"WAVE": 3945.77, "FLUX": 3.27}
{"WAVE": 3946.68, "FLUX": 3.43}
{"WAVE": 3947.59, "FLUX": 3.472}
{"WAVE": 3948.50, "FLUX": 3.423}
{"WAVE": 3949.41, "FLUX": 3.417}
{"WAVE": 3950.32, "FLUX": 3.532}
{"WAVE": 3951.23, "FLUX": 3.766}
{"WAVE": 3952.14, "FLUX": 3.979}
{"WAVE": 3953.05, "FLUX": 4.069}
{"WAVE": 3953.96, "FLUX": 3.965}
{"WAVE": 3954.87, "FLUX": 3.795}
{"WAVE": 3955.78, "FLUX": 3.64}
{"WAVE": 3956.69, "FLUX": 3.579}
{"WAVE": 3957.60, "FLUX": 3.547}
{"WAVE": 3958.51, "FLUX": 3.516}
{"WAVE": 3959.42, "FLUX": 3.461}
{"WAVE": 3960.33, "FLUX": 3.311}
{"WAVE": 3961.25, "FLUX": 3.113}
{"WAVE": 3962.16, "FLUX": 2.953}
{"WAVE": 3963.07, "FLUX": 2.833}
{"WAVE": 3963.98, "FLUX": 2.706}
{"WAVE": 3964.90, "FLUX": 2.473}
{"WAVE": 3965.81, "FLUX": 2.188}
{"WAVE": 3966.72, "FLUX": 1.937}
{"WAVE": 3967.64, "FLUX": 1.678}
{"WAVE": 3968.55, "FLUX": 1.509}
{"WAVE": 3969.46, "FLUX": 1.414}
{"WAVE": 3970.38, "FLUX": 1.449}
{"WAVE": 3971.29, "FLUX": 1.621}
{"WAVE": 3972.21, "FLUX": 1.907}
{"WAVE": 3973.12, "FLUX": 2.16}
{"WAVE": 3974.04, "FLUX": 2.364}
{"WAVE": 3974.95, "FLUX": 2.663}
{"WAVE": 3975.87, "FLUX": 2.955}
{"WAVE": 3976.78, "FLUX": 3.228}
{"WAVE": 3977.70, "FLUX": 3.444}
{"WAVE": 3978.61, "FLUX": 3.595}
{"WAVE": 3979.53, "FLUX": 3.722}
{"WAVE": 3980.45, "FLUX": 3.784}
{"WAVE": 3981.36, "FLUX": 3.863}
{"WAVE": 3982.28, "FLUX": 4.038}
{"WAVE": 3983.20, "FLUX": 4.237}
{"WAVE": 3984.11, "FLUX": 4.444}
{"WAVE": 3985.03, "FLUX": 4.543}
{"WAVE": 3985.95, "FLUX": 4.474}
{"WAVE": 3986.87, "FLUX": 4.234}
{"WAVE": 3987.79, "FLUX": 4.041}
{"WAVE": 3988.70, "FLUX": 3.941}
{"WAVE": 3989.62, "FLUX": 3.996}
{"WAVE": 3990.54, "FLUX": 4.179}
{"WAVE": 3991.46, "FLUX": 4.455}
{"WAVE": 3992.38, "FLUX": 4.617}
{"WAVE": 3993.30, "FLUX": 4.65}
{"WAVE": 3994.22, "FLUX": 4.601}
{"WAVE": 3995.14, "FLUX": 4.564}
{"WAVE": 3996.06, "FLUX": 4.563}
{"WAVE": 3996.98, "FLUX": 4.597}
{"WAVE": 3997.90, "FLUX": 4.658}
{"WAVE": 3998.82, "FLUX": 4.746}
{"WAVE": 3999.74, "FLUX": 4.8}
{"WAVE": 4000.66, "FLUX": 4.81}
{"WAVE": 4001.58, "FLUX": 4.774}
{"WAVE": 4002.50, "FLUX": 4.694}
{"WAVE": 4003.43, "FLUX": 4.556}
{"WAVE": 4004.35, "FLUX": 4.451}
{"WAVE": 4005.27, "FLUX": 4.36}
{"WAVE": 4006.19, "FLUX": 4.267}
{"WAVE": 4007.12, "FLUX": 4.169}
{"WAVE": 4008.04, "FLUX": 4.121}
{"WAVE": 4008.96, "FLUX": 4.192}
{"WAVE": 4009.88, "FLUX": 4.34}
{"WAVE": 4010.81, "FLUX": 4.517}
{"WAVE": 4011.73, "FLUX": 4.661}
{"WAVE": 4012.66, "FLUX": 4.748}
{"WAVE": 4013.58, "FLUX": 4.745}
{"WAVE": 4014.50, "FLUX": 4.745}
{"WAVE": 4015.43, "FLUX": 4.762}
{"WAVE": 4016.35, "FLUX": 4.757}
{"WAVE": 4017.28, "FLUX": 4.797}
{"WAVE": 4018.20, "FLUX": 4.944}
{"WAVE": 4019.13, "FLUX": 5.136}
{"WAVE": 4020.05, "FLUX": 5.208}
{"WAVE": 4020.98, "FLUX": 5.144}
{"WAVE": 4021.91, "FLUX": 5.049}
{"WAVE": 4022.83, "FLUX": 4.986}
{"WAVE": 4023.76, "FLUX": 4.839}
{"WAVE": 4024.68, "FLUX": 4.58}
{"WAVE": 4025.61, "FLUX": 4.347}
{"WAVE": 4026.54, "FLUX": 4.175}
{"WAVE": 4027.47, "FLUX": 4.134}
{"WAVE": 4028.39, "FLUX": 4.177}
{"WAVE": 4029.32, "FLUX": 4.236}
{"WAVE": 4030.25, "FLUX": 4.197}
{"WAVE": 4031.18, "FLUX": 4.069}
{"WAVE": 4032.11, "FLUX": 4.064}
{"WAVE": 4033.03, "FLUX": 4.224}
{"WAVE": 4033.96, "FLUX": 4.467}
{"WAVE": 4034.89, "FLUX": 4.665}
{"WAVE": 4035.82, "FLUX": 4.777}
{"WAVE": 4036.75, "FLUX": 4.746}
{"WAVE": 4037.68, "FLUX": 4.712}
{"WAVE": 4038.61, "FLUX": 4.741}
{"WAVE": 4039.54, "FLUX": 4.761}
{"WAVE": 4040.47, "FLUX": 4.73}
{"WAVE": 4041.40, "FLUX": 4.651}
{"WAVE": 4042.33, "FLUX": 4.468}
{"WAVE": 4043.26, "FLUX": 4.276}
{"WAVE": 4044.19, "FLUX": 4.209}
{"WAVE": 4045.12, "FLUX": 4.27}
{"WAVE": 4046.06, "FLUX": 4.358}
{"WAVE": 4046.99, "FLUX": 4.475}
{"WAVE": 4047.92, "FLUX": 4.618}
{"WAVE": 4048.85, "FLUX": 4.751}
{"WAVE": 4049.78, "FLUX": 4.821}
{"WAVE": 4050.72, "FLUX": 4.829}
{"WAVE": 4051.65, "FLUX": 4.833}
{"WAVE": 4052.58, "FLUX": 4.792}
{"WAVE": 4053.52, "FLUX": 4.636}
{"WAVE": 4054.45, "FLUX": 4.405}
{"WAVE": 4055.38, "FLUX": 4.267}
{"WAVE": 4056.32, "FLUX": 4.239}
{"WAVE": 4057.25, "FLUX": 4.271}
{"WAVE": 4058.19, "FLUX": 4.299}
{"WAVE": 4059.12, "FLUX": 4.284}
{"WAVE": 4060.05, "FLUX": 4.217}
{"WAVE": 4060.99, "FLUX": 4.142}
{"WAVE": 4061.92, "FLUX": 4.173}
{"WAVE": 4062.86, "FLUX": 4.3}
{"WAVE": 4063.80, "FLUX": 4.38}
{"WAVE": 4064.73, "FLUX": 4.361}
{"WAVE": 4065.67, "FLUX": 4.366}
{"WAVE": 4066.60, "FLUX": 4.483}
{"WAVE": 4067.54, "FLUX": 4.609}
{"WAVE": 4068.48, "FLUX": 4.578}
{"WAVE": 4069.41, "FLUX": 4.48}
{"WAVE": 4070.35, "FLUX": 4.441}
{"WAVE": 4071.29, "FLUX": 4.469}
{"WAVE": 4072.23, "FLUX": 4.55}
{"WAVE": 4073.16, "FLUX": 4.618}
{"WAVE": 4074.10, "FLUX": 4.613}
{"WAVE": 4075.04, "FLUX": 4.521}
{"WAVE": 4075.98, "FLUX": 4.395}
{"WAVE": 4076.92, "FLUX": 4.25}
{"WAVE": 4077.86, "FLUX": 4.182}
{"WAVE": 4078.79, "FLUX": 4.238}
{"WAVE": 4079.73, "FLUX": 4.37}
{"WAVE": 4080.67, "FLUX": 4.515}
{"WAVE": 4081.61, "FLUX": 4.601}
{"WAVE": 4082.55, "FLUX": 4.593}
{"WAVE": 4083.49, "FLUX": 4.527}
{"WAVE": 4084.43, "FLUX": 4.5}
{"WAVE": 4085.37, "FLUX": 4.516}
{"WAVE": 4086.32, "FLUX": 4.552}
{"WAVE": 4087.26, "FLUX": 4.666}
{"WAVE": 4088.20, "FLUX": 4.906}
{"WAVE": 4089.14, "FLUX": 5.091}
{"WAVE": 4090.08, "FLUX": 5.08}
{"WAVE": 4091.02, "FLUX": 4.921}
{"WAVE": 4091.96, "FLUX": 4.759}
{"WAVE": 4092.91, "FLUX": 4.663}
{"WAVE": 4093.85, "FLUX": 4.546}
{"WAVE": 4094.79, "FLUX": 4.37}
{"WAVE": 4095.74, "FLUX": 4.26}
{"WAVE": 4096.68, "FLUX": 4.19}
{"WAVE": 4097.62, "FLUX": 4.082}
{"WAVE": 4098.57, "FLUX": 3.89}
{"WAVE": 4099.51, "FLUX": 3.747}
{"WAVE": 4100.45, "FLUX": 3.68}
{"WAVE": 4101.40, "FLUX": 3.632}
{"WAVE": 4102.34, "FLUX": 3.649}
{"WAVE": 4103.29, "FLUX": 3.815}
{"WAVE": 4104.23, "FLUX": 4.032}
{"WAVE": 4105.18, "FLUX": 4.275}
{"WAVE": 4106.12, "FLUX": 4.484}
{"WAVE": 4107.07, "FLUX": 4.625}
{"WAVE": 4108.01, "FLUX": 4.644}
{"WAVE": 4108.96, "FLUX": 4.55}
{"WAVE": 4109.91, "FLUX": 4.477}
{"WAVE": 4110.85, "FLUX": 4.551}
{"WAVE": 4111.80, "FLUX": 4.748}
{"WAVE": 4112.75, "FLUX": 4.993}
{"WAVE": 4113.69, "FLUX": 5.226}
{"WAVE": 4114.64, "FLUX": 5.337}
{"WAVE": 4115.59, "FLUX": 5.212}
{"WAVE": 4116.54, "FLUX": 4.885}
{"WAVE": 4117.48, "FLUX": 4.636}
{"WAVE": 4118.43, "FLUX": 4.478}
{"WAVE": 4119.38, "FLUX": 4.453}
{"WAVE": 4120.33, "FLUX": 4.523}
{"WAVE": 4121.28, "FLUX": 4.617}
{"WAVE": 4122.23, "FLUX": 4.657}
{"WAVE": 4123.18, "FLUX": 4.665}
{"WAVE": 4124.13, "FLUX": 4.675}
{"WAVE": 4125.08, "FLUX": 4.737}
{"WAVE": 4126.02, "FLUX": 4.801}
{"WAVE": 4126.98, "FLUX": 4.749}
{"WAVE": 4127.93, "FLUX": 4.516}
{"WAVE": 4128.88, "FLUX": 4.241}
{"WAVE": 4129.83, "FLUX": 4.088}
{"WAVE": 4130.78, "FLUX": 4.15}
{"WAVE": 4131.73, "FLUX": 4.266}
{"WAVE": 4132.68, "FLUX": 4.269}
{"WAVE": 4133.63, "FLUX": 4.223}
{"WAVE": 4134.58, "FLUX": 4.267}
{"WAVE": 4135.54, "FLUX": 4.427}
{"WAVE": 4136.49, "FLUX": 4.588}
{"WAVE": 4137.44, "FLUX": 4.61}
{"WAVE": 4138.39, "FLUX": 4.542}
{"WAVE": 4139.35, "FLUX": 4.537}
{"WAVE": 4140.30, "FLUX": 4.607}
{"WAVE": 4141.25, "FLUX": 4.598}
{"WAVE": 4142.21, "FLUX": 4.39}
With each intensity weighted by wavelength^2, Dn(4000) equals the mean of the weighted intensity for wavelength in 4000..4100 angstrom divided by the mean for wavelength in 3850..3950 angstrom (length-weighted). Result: 1.7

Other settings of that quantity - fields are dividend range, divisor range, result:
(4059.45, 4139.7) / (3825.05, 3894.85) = 1.85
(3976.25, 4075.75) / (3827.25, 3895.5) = 1.77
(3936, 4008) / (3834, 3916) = 1.21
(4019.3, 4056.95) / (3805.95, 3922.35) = 1.71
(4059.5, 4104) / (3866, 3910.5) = 1.61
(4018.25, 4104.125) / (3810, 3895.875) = 1.82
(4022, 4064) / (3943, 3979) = 1.58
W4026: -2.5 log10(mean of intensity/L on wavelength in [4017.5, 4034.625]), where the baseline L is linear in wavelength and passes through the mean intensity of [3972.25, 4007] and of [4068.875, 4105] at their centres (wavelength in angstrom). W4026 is -0.09 mag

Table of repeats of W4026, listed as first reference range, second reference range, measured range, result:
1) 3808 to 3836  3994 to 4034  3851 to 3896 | 0.06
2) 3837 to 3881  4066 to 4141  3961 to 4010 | 0.03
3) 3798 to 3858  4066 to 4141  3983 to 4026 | -0.19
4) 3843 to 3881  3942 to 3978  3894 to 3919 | -0.19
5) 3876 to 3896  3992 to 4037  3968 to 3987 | 0.29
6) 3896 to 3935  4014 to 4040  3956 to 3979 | 0.39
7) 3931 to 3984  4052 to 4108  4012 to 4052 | -0.22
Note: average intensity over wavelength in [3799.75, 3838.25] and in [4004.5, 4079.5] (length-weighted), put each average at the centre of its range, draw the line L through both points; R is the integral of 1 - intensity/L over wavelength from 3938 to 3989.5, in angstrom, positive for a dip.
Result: 9.5 angstrom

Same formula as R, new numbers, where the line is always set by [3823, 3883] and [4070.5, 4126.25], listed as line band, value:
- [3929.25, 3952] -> 6.5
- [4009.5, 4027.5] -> -3.7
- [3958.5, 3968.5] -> 2.5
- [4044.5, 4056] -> -1.1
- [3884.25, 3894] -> 1.4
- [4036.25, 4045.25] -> -1.0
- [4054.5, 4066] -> -0.1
